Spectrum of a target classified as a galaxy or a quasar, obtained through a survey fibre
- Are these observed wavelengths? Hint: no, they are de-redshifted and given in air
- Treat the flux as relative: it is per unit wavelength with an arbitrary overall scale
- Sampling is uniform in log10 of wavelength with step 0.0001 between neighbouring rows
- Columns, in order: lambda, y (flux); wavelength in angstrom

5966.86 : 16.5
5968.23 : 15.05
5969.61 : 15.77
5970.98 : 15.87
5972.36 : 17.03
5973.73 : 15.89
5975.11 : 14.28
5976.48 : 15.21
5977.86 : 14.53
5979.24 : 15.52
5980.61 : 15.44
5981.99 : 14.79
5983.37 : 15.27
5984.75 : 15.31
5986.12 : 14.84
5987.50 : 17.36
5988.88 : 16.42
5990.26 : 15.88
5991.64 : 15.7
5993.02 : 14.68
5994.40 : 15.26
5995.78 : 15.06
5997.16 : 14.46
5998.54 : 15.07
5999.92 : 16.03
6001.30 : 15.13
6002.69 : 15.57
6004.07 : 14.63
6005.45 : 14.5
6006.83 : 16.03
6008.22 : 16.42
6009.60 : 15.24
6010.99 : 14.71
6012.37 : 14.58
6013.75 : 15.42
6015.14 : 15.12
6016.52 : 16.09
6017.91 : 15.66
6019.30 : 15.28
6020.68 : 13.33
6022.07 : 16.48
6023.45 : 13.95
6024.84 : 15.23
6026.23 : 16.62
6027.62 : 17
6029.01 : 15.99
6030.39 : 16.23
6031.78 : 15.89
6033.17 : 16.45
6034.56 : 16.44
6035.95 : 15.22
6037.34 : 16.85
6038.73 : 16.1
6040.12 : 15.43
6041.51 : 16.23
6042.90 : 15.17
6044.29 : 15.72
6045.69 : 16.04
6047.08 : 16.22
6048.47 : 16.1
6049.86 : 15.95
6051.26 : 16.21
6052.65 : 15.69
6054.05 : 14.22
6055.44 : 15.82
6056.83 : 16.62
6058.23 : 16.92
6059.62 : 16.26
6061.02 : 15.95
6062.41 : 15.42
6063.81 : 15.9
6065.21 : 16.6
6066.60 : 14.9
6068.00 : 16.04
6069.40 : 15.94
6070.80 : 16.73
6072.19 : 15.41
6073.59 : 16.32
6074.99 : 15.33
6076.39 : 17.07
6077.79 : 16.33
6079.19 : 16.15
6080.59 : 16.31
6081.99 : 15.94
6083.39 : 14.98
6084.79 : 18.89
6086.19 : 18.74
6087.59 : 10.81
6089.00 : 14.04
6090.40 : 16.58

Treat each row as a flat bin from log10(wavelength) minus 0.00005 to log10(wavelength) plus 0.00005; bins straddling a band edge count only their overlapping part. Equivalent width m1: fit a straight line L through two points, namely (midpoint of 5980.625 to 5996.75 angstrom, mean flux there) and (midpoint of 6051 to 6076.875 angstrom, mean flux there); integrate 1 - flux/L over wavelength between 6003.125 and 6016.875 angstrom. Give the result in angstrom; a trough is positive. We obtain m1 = 0.31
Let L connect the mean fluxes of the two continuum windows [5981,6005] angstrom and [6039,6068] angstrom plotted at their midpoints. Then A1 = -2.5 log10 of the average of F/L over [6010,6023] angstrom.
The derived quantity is 0.03 mag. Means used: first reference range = 15.4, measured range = 15.2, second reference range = 15.9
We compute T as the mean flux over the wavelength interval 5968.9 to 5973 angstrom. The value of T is 16.2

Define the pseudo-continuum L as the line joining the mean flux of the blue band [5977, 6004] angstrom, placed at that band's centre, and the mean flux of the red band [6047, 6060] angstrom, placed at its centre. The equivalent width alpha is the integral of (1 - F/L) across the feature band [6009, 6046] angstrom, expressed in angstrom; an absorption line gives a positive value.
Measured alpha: 0.2 angstrom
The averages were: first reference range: 15.4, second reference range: 16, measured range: 15.6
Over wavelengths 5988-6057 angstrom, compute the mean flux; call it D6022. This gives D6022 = 15.6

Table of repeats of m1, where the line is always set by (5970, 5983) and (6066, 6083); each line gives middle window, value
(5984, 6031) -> 0.5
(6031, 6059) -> -0.2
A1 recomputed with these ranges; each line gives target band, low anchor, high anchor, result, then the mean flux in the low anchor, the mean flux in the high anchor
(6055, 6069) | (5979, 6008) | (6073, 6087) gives 0.019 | 15.4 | 16.6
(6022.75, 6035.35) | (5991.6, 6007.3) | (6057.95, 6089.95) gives -0.035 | 15.1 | 15.9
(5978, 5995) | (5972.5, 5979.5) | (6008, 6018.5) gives -0.018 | 15.2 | 15.4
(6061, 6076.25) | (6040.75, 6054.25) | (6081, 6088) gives 0.005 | 15.8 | 16.1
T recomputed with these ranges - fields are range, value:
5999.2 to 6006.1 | 15.2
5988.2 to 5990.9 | 16.1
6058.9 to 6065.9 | 16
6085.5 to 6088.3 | 14.7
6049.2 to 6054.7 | 15.5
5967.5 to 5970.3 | 15.4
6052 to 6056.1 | 15.2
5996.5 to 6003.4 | 15.3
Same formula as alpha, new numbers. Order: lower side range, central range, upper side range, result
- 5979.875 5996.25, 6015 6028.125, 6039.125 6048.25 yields 0.2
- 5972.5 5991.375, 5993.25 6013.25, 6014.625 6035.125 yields 0.5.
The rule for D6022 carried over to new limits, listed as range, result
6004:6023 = 15.3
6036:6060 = 16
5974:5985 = 15.1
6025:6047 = 16.1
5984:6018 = 15.4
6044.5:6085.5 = 16.1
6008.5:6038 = 15.6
